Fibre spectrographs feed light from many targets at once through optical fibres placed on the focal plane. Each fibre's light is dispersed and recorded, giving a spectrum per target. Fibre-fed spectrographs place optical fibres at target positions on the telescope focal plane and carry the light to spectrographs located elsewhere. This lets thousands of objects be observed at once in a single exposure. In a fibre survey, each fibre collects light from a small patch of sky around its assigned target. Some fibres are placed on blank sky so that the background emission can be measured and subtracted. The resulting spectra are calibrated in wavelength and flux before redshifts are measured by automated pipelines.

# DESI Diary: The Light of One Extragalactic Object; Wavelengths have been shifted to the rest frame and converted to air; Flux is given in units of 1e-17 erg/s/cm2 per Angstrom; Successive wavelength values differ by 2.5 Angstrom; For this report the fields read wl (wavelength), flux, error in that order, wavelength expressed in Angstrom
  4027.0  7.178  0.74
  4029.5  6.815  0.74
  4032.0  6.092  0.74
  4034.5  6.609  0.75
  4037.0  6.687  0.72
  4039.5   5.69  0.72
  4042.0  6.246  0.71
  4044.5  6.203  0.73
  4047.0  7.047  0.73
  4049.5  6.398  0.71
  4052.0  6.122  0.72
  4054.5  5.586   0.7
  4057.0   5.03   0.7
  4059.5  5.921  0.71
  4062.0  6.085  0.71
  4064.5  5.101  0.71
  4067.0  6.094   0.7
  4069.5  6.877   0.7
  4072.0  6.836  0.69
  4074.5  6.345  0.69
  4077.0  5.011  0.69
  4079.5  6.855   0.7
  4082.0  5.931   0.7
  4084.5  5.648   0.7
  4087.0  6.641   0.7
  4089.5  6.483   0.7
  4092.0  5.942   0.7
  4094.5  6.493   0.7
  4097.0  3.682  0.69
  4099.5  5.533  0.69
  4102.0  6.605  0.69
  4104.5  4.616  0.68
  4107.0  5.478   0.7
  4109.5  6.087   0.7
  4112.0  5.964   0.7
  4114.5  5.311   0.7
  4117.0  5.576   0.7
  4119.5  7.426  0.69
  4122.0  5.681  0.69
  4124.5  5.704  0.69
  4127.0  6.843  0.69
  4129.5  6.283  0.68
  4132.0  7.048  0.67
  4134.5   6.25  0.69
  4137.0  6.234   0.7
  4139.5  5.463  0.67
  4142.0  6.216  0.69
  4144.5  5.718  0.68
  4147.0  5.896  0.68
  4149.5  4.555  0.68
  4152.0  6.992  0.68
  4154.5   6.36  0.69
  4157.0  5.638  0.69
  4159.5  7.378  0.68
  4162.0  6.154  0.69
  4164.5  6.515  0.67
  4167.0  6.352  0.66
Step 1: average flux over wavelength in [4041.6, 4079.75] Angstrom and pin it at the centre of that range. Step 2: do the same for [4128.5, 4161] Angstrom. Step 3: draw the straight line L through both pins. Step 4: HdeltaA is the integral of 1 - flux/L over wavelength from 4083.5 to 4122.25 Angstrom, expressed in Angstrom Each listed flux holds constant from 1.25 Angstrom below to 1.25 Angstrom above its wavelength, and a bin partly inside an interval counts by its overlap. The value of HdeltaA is 1.86 Angstrom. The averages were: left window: 6.09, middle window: 5.83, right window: 6.16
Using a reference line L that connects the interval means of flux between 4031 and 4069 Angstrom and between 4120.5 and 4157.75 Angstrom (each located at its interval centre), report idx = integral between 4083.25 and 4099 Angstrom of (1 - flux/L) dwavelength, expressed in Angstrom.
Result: 0.7 Angstrom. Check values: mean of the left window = 6.08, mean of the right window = 6.07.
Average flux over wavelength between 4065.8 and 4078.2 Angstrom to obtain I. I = 6.24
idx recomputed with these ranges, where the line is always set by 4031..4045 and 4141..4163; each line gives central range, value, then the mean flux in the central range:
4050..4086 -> 1.4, 5.97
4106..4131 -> 0.4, 6.05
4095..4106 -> 1.7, 5.21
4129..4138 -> -0.5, 6.47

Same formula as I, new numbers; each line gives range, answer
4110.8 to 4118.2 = 5.61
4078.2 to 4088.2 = 6.26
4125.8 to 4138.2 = 6.53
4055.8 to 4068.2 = 5.65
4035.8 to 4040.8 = 6.18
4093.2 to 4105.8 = 5.39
